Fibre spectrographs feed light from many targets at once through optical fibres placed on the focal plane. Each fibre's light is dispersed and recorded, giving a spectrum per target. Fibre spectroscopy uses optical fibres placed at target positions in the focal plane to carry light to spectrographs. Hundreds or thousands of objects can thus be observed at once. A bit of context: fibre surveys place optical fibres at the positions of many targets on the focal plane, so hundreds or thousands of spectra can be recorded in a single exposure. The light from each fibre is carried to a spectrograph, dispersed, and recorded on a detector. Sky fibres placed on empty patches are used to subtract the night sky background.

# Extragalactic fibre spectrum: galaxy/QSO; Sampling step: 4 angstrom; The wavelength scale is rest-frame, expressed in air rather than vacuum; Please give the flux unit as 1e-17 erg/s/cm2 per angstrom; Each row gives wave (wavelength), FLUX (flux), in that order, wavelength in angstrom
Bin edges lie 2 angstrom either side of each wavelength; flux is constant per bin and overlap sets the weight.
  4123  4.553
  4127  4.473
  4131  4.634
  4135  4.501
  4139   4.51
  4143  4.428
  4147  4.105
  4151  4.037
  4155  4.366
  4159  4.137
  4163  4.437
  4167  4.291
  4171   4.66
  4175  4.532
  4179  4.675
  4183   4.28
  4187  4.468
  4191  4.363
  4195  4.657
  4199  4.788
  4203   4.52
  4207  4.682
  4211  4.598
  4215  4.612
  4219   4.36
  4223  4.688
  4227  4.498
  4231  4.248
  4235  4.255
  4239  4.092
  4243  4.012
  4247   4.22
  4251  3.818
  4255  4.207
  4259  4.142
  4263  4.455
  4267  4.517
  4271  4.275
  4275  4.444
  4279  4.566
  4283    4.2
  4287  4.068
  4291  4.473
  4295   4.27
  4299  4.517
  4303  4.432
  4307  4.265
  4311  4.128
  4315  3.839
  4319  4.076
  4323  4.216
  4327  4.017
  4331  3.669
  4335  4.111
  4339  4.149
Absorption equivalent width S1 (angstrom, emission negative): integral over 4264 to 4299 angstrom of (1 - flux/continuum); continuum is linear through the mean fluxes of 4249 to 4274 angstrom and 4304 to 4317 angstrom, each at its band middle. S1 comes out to -1.5 angstrom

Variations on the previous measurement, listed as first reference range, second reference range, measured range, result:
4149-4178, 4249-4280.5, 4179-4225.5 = -2.3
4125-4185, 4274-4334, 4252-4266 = 0.0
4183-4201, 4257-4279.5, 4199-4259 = 1.5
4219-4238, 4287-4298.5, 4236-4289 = 1.6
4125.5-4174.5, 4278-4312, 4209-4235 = -0.8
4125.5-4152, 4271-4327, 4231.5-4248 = 0.6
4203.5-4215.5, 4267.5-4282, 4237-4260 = 2.2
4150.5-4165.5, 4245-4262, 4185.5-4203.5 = -1.5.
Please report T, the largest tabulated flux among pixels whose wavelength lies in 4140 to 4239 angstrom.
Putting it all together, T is 4.788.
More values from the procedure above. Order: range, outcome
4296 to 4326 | 4.517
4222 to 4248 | 4.688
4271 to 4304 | 4.566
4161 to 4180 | 4.675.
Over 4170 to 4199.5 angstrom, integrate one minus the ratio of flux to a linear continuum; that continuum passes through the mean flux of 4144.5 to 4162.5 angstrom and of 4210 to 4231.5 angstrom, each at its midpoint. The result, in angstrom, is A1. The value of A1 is -1.3 angstrom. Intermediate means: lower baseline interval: 4.19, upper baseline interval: 4.51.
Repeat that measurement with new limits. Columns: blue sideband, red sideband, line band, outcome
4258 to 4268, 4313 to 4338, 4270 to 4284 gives -0.3 angstrom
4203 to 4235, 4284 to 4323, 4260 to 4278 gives -0.3 angstrom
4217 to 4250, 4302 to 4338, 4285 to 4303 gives -0.9 angstrom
